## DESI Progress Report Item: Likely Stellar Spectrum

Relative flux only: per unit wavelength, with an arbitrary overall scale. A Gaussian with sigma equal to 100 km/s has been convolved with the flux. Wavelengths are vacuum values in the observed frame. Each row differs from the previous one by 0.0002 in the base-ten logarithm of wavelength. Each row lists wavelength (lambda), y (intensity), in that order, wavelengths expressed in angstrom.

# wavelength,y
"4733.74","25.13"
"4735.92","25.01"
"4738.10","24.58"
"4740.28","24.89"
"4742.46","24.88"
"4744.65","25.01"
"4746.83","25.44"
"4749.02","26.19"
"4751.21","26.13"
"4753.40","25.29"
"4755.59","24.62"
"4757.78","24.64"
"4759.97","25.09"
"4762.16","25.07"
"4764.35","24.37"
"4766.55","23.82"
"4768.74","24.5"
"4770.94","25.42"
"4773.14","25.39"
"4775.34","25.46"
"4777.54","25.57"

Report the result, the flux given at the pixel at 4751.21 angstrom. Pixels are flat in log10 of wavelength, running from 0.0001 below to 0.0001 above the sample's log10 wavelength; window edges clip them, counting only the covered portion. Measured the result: 26.13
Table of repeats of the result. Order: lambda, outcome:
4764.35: 24.37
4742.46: 24.88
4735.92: 25.01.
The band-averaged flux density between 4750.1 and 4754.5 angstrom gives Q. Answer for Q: 25.7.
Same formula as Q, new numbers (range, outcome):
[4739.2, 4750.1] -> 25.3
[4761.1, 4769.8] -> 24.4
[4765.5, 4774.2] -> 24.8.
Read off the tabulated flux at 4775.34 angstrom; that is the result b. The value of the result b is 25.46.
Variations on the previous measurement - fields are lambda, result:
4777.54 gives 25.57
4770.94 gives 25.42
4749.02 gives 26.19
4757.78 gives 24.64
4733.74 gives 25.13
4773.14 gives 25.39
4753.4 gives 25.29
